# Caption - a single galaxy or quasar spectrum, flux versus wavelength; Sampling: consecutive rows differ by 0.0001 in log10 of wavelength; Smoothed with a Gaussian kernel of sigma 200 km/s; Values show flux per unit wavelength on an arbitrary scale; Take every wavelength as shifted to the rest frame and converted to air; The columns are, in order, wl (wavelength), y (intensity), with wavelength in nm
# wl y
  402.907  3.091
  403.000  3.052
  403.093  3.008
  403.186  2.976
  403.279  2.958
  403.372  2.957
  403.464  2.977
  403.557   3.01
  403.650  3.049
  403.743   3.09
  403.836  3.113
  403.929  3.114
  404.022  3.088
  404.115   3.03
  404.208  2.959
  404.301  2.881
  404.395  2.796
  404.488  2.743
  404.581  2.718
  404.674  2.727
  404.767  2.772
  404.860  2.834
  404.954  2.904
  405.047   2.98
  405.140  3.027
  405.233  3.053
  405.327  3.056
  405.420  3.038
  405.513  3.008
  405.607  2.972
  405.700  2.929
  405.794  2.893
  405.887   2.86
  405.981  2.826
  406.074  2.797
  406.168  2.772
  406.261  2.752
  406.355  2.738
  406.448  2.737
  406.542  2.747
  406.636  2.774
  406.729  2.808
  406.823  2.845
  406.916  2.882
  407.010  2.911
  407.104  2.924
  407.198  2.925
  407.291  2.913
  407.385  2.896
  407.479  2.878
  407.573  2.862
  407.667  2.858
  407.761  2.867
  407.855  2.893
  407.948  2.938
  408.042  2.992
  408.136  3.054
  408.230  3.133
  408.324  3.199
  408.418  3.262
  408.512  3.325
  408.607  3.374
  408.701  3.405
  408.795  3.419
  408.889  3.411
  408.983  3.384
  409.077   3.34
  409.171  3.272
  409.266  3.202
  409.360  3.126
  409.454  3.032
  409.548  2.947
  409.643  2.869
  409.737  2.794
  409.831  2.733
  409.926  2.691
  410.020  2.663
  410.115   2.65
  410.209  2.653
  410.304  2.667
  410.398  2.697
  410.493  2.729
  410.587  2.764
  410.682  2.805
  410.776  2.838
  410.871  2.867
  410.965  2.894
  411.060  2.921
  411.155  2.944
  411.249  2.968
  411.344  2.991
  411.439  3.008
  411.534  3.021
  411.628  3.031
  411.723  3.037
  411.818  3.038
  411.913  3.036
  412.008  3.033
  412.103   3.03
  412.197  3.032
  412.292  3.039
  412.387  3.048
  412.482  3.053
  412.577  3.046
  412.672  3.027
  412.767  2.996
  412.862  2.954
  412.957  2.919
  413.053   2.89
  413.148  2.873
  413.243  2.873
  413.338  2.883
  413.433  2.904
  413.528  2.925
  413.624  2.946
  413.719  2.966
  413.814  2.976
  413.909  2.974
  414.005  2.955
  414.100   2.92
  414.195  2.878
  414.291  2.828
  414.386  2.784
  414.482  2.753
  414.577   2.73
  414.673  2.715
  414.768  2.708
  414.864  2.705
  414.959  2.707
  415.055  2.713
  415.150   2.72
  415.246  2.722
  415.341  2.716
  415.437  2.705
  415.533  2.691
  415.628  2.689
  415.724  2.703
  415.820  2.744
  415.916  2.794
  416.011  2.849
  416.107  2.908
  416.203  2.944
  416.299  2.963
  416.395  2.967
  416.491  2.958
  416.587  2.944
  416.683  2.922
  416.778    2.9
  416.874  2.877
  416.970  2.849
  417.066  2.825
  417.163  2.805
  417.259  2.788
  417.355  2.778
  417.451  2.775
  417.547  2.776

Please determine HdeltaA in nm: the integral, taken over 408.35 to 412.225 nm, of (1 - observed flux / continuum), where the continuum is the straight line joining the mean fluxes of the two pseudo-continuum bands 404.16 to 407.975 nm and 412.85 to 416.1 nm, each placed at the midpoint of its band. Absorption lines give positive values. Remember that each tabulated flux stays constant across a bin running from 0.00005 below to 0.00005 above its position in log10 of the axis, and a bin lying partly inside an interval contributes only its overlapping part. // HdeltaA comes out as -0.210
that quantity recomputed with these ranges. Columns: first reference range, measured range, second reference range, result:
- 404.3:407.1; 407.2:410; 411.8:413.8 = -0.152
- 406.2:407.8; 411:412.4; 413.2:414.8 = -0.074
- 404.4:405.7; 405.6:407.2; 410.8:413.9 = 0.048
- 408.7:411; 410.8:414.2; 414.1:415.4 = -0.155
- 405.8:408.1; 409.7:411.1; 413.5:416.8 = 0.042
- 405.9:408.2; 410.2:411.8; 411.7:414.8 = 0.014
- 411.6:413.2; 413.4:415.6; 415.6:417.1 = 0.092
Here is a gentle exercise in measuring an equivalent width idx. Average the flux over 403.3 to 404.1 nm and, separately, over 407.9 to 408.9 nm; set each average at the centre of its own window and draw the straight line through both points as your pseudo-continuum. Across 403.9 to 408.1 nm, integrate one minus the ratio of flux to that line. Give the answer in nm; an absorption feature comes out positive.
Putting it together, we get 0.33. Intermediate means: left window 3.05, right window 3.22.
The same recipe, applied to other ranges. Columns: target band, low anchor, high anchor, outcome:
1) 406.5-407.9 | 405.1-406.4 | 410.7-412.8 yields 0.03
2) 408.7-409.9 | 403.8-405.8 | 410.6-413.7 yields -0.07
